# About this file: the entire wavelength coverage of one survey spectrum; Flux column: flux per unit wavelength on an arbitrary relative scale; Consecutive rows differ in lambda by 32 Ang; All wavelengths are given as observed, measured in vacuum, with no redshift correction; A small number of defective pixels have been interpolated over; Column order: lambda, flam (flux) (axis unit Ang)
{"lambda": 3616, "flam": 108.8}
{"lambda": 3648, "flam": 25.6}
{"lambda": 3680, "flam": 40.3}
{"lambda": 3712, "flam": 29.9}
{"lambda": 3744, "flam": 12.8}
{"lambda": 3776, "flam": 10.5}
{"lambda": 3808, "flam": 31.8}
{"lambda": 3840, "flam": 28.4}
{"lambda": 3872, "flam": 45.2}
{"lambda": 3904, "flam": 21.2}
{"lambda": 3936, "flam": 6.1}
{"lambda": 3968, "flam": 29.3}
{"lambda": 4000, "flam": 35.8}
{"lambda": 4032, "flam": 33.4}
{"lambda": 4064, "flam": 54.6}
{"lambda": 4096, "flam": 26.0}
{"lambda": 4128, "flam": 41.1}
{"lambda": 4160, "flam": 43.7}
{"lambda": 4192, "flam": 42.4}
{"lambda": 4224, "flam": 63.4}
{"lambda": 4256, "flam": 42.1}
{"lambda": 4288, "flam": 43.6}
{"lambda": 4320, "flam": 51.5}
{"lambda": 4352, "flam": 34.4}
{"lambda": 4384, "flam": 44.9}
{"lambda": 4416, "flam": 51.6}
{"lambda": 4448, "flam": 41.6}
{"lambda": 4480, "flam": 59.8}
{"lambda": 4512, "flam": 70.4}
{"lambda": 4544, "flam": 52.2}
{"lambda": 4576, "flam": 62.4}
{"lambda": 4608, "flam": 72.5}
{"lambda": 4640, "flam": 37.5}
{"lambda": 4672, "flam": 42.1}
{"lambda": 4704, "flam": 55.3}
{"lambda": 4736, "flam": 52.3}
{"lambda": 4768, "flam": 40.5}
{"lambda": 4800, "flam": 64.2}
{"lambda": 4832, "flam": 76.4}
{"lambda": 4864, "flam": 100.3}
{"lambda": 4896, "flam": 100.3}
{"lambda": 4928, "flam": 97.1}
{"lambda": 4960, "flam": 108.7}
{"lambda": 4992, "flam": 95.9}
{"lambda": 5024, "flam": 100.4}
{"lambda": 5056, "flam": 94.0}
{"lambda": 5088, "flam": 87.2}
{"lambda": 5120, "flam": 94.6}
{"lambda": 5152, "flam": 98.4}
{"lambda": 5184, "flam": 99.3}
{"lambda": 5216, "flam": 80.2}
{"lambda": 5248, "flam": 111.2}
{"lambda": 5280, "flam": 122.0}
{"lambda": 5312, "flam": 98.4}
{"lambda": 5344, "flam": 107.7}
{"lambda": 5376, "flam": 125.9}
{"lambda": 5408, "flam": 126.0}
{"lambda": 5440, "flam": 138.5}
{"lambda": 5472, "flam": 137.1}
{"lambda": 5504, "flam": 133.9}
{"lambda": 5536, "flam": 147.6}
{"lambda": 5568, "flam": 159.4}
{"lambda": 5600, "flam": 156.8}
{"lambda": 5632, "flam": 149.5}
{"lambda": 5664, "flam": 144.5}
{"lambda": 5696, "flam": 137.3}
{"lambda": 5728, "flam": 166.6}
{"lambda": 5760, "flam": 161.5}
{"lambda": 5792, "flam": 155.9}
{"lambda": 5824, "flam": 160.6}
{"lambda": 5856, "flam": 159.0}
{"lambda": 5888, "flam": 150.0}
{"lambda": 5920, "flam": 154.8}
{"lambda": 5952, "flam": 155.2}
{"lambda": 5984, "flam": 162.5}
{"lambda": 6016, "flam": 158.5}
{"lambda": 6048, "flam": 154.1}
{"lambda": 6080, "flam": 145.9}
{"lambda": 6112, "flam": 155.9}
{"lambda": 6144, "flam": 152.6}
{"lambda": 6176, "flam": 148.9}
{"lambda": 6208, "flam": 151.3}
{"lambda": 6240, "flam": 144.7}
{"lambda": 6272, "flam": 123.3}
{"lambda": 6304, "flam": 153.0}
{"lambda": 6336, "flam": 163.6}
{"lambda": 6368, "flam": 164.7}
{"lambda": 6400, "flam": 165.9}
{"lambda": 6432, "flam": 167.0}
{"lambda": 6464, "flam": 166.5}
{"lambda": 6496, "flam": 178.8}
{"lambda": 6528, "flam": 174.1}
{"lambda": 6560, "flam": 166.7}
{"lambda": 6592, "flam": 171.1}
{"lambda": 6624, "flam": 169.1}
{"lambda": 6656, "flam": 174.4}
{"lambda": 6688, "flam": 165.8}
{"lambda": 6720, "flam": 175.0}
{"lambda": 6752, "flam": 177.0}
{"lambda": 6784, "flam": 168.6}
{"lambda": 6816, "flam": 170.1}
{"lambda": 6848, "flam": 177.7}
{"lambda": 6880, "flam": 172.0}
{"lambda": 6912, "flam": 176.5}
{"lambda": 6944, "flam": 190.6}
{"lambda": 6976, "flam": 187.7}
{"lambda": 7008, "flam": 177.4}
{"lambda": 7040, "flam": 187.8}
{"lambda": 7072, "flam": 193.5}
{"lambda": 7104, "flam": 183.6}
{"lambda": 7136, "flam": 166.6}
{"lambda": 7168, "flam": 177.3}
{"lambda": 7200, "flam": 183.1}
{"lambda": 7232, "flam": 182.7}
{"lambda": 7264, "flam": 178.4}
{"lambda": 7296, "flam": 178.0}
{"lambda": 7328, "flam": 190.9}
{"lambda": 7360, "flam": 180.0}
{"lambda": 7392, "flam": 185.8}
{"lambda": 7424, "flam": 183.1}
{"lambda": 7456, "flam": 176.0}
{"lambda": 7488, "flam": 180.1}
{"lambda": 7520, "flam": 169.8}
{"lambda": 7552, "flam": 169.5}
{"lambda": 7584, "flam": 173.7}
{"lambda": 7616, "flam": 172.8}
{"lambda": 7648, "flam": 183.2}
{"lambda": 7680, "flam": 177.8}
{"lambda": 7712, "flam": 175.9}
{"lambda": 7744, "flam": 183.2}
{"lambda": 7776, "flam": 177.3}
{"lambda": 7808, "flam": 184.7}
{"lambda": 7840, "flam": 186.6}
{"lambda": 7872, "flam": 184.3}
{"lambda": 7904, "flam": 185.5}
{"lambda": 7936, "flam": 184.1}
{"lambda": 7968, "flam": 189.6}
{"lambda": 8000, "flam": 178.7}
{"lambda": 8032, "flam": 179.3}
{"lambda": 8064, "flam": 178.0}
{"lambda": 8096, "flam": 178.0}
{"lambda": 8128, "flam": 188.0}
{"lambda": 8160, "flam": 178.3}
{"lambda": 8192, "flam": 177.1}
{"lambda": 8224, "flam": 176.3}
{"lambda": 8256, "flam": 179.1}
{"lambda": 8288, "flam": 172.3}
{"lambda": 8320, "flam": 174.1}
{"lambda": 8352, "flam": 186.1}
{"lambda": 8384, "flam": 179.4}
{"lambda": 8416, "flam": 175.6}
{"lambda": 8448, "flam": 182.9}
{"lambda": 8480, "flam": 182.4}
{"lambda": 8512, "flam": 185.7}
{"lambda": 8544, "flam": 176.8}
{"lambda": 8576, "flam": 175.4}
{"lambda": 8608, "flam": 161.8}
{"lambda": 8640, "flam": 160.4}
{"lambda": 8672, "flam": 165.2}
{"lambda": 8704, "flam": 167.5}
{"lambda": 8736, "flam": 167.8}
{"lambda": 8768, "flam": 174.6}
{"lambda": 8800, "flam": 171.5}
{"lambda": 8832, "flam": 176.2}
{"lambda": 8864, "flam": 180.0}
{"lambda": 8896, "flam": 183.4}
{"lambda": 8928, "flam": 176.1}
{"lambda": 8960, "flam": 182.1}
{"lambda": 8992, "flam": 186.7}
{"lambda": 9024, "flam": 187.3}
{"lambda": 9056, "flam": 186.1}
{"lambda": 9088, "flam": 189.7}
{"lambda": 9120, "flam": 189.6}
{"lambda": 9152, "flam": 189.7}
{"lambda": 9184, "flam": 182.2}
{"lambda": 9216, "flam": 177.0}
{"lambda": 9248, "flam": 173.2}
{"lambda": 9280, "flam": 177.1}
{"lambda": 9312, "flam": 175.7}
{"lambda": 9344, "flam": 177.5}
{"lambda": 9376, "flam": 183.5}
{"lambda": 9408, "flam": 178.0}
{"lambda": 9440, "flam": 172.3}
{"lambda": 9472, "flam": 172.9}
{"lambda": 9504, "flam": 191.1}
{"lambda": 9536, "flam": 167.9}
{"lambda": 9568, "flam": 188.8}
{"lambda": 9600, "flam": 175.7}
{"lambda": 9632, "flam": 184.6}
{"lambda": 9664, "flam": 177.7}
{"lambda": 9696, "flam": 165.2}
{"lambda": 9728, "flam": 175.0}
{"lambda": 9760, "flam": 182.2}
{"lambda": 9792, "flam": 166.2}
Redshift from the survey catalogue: 0.21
